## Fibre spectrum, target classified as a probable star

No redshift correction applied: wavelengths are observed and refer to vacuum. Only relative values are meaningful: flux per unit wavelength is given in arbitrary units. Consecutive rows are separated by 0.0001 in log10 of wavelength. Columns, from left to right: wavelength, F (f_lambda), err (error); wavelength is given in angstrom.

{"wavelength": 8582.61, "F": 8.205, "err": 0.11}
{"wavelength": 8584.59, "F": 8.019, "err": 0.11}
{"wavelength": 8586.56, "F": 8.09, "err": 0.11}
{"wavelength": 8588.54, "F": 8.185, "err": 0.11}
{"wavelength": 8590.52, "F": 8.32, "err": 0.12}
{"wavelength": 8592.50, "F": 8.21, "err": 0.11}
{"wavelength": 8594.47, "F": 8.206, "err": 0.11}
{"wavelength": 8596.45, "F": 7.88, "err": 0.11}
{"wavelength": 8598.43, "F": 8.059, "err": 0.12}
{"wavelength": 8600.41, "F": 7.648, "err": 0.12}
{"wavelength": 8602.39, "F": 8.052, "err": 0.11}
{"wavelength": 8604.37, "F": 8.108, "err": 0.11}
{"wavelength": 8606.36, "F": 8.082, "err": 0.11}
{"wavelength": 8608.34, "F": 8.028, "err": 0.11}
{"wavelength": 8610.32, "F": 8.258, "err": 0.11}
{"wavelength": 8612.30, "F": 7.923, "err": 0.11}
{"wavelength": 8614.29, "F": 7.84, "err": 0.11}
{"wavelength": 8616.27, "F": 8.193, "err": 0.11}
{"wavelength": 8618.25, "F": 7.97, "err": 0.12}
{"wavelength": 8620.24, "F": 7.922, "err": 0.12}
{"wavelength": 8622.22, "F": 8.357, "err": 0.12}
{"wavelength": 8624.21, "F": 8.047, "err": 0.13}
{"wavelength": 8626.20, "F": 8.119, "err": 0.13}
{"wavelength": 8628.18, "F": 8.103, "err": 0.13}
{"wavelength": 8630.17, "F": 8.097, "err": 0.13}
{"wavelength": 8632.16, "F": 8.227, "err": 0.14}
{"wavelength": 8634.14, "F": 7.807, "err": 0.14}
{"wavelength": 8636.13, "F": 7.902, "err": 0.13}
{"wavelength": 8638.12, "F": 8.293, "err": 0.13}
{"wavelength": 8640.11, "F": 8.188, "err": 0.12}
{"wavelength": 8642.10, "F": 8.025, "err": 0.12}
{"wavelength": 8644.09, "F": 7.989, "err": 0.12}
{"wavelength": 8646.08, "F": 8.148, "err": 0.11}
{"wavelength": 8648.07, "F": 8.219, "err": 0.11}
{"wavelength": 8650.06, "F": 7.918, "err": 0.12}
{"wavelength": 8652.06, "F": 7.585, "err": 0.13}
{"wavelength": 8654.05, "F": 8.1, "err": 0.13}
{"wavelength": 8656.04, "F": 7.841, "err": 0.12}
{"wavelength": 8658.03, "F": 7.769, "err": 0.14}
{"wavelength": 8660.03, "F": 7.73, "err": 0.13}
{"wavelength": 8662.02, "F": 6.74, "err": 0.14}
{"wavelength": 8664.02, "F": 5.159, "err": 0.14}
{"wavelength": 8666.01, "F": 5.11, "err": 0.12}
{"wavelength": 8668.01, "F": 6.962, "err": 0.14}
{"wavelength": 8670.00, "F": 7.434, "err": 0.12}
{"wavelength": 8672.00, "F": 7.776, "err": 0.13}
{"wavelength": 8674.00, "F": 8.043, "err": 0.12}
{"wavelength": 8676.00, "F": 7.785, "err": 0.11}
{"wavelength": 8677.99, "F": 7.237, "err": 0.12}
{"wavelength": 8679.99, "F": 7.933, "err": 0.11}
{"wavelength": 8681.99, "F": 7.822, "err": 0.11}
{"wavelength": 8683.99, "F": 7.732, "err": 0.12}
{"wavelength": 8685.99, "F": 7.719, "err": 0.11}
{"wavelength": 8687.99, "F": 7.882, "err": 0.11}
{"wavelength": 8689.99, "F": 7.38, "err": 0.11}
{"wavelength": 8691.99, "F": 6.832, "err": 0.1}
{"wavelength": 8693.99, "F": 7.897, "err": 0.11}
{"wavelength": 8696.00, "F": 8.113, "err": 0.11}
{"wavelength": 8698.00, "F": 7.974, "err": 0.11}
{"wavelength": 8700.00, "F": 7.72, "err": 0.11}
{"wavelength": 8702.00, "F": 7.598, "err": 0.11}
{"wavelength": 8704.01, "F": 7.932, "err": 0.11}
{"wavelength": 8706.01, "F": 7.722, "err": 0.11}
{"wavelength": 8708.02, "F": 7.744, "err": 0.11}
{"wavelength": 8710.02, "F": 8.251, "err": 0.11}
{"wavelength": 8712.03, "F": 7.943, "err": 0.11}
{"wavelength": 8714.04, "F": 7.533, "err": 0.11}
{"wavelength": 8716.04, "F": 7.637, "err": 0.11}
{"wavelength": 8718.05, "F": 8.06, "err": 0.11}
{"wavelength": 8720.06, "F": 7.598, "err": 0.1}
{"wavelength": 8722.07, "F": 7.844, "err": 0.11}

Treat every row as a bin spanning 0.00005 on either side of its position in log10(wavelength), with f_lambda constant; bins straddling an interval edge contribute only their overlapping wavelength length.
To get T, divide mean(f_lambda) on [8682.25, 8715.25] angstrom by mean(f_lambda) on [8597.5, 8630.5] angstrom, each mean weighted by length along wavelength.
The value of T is 0.96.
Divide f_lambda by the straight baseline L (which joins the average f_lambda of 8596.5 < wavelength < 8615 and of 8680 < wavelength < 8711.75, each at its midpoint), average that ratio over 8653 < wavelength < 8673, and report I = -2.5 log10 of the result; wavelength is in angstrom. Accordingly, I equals 0.11 mag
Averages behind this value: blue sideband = 7.99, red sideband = 7.76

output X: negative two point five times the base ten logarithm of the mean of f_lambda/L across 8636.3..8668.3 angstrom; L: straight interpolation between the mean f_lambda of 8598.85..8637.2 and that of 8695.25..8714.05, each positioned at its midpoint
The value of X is 0.07 mag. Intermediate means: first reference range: 8.04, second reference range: 7.87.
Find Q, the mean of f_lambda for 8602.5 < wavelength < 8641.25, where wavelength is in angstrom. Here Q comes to 8.08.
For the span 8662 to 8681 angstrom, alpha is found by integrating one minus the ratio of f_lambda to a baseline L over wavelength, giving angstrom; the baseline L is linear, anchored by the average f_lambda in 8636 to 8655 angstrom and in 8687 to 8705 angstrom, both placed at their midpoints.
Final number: 2.0 angstrom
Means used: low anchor 8.04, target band 7.03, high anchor 7.7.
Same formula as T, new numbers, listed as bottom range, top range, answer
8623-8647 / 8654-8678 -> 0.89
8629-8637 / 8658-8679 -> 0.88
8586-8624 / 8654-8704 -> 0.92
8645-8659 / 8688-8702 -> 0.97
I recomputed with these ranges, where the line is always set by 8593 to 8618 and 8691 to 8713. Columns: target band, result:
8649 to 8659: 0.009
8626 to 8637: -0.011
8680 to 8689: 0.004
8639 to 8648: -0.023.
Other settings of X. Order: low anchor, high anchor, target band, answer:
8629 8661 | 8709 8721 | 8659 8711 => 0.061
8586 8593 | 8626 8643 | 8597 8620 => 0.019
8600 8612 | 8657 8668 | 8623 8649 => -0.120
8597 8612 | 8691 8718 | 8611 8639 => -0.012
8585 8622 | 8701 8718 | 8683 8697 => 0.029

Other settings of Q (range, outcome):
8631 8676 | 7.59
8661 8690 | 7.24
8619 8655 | 8.06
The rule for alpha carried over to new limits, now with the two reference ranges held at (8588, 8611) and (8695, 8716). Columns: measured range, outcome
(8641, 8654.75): 0.0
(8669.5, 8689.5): 0.4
